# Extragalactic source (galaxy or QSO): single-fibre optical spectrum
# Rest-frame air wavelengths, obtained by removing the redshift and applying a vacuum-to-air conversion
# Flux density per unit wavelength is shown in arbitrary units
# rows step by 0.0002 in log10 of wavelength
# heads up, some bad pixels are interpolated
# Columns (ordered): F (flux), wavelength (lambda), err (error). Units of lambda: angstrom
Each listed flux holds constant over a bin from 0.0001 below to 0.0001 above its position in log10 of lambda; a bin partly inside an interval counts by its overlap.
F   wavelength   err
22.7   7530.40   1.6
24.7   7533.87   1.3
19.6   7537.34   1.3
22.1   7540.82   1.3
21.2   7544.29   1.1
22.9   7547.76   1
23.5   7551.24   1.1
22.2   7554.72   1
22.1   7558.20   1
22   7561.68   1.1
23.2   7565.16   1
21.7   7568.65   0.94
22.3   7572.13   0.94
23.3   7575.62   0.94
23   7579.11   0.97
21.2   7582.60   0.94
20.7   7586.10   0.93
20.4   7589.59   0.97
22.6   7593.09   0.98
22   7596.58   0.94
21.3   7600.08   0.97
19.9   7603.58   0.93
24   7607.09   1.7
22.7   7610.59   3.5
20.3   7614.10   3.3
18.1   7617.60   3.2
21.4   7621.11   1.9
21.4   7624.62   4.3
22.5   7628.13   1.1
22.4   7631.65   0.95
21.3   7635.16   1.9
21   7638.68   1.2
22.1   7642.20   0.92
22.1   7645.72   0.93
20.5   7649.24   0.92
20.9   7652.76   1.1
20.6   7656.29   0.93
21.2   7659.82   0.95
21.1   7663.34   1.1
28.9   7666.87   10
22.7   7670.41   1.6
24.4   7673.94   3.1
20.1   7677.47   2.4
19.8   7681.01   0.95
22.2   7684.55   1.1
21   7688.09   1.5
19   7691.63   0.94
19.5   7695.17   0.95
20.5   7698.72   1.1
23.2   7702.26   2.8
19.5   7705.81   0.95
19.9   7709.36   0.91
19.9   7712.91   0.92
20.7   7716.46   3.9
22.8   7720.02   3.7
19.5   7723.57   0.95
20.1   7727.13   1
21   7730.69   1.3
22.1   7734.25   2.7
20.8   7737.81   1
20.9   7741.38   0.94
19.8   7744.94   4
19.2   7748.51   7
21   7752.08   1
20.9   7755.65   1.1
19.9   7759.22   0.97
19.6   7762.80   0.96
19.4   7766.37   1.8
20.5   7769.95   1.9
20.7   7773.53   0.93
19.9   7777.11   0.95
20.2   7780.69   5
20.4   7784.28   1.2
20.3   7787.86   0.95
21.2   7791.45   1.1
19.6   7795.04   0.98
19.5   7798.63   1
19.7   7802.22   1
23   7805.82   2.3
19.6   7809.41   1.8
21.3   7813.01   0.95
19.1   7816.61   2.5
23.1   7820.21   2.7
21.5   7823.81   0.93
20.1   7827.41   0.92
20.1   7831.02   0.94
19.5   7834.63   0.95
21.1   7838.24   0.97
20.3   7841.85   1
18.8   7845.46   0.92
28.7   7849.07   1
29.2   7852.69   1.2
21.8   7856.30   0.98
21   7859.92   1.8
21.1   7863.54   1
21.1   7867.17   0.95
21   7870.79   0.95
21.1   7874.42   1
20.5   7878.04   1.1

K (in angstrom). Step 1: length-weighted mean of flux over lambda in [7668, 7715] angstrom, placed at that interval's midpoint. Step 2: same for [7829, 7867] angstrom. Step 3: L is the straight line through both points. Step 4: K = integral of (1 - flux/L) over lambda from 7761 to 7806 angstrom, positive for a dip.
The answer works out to 3.0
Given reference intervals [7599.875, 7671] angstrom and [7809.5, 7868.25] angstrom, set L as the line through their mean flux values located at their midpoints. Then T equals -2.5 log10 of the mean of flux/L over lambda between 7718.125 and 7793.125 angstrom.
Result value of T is 0.06 mag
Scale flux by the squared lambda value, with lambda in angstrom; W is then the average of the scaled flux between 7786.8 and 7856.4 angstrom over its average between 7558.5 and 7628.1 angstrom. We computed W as 1.05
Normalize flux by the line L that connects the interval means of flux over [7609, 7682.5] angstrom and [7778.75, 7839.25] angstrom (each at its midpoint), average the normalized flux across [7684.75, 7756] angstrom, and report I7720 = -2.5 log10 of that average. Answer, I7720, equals 0.03 mag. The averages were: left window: 21.7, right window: 20.5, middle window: 20.6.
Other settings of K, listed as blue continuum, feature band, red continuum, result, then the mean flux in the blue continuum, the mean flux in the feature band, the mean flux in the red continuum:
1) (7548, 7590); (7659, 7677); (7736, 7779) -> -2.0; 22.2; 23.5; 20.2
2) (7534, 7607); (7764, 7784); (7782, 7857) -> 1.2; 22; 20.1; 21.3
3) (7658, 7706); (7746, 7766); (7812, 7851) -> 1.3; 21.7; 20.1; 21.3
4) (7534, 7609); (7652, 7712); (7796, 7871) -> 1.0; 22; 21.4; 21.4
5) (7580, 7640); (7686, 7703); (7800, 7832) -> 0.5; 21.4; 20.5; 20.8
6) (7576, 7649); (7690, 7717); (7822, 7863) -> 1.8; 21.5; 20.3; 22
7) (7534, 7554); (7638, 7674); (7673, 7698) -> -2.2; 22.1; 22.3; 20.7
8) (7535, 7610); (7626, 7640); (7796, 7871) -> 0.0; 22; 21.8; 21.4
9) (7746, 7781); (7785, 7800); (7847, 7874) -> 0.6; 20.1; 20.2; 23.2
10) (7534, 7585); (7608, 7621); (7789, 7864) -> 0.8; 22.2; 20.7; 21.4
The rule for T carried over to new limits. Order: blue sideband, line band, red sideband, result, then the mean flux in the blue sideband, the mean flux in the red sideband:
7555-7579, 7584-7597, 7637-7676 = 0.05 mag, 22.5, 22.3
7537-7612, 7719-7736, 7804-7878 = 0.04 mag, 22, 21.6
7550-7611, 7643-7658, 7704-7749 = 0.01 mag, 22.1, 20.5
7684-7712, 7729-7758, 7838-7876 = 0.02 mag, 20.5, 22.3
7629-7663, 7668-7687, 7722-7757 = -0.05 mag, 21.4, 20.5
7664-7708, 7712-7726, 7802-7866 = 0.05 mag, 21.7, 21.7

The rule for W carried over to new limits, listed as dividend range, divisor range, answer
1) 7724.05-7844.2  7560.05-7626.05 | 0.99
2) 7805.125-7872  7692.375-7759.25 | 1.08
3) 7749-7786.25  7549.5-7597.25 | 0.96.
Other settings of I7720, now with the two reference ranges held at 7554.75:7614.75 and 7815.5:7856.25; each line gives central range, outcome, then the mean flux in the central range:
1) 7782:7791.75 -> 0.08 mag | 20.5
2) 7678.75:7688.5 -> 0.05 mag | 20.9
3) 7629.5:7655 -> 0.03 mag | 21.5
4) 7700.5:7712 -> 0.06 mag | 20.8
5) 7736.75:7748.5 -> 0.09 mag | 20.3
